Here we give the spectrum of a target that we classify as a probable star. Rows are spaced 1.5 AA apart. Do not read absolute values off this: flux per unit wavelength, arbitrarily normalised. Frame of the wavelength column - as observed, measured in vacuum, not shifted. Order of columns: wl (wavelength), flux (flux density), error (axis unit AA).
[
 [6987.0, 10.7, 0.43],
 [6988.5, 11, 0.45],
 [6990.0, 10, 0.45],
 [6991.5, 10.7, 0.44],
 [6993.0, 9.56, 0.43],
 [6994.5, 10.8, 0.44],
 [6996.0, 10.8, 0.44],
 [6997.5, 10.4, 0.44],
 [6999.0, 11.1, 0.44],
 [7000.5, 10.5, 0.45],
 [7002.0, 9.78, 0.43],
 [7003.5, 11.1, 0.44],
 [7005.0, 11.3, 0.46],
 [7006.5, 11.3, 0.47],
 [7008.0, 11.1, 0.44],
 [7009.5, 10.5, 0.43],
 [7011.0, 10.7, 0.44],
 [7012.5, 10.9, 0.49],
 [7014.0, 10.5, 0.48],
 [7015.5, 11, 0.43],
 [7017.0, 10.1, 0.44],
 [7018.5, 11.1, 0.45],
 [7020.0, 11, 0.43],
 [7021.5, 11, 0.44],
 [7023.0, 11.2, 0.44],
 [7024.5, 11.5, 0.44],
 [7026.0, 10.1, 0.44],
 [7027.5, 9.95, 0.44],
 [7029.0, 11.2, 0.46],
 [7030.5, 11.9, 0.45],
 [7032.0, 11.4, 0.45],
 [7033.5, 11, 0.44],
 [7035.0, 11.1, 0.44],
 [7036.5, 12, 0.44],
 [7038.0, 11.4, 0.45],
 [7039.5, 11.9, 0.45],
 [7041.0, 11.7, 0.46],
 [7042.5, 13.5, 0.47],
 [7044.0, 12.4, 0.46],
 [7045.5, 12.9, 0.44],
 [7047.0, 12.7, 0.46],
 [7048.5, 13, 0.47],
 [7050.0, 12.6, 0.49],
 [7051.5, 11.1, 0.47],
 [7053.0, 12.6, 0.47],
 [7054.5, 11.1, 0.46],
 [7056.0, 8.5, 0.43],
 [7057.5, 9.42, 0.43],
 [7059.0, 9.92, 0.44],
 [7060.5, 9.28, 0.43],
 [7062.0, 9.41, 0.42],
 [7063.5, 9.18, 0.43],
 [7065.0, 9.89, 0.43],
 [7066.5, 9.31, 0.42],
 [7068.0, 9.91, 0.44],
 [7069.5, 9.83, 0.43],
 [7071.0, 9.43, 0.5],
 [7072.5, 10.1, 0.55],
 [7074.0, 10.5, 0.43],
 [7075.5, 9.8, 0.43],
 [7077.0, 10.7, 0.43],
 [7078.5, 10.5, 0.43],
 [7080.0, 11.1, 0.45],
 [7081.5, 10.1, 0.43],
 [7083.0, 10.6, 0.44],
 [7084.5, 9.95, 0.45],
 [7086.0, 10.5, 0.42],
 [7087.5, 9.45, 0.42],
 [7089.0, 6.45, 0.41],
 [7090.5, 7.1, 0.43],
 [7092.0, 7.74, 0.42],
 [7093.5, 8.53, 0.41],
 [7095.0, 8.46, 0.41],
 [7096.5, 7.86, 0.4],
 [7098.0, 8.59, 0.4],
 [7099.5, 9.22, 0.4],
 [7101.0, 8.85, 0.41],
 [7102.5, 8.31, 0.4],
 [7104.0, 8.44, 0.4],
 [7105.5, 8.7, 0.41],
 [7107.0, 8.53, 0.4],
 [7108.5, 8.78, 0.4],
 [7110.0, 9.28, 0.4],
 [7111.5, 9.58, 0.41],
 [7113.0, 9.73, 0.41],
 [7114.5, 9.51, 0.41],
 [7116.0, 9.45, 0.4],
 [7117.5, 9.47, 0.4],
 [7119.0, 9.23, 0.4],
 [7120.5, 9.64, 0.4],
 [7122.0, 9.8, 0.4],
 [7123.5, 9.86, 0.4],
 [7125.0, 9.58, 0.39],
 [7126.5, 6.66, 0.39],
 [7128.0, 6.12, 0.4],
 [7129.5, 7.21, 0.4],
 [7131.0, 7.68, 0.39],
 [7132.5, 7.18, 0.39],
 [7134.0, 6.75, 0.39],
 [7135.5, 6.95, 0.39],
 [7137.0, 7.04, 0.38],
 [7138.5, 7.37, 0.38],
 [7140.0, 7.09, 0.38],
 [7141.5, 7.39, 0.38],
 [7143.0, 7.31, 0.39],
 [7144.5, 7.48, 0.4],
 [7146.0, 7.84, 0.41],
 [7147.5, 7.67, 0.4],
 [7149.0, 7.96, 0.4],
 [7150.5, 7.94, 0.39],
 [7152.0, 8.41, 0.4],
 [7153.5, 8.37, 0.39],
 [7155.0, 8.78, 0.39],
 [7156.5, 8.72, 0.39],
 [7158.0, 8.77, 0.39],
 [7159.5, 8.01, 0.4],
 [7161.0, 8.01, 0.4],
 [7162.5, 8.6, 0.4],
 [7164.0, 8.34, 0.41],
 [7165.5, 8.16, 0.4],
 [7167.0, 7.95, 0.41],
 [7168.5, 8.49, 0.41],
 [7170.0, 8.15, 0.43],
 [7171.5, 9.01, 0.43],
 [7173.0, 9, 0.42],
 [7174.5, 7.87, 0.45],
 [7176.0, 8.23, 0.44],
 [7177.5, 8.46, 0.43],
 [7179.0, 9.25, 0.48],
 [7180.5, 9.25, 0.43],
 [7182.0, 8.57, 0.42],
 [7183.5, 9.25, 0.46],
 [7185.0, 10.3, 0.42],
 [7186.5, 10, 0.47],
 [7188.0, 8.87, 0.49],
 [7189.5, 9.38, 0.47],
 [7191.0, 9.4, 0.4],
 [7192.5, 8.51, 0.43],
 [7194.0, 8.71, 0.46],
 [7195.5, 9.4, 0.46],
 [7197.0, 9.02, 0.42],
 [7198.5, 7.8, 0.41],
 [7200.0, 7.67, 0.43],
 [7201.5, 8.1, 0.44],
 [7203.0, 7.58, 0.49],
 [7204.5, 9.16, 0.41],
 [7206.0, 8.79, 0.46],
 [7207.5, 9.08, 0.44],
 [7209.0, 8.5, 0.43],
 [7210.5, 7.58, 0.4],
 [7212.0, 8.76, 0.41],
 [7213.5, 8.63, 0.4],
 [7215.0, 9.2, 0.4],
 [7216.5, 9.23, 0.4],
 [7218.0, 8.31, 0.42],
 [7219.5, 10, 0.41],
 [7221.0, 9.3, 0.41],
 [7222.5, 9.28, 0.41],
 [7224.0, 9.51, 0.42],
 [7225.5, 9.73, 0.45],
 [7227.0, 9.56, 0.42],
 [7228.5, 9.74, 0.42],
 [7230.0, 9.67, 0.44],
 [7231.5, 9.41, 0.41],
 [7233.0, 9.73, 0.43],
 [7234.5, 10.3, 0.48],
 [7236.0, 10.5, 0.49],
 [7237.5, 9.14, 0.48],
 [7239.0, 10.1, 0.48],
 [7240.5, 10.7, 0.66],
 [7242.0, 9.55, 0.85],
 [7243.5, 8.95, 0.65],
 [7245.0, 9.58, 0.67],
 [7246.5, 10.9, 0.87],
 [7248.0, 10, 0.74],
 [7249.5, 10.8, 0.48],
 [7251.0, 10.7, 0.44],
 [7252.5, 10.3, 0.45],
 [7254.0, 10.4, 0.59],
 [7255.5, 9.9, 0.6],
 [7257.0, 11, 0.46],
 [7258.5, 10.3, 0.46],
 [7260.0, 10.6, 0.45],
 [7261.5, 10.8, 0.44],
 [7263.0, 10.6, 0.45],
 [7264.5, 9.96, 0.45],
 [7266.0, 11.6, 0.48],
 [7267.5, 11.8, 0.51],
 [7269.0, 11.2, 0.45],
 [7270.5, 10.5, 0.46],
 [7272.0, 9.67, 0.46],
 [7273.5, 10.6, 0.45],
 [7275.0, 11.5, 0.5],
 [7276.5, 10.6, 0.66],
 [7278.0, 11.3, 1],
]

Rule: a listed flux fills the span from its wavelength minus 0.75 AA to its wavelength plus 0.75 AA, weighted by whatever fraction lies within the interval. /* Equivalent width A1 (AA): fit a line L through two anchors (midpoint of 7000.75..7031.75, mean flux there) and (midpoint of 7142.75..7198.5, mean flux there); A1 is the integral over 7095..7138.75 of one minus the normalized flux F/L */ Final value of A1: 4.24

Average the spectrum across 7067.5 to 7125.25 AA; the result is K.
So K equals 9.31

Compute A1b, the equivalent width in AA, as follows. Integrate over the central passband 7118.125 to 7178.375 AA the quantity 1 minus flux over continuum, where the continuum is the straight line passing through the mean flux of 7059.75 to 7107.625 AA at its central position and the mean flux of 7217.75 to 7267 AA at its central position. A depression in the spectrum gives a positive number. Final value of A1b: 9.44 AA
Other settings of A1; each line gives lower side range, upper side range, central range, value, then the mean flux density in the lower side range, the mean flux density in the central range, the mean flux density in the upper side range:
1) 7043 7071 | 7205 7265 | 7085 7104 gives 3.73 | 10.7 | 8.44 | 9.72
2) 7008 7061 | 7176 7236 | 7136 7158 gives 4.40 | 11.2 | 7.83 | 9.06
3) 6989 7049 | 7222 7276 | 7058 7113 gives 8.11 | 11.1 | 9.28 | 10.2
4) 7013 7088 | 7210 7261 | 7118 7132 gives 2.66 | 10.8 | 8.42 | 9.76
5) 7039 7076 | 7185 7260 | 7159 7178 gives 2.97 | 10.8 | 8.33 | 9.42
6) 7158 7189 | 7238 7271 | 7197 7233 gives 2.59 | 8.7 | 8.92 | 10.5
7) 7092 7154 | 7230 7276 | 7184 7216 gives 2.41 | 8.28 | 8.79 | 10.4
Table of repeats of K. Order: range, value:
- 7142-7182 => 8.31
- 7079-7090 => 9.69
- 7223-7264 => 10.1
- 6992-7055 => 11.3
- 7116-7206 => 8.36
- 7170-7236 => 9.01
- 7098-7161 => 8.31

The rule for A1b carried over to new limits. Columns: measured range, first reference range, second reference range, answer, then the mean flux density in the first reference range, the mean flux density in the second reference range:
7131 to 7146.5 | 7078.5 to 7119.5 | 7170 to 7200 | 3.0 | 9.04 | 8.91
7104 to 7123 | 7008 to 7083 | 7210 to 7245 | 1.9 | 10.9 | 9.45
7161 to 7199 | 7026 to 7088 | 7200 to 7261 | 4.3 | 10.8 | 9.55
